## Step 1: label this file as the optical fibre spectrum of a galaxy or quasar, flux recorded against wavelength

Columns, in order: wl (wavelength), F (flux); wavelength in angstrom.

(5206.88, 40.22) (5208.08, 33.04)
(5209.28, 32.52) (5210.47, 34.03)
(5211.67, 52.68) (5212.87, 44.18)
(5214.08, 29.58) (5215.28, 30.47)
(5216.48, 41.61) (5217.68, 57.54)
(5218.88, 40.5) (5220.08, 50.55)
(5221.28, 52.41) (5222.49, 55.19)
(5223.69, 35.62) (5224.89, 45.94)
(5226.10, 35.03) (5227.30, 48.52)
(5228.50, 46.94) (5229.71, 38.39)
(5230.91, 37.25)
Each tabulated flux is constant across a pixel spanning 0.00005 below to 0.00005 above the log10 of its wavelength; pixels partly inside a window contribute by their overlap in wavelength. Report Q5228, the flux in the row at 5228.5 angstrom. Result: 46.94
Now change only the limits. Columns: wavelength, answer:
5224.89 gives 45.94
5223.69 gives 35.62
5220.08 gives 50.55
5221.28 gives 52.41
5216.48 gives 41.61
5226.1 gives 35.03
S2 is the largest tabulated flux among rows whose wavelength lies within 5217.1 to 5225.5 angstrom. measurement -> 57.54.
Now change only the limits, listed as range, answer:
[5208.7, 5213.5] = 52.68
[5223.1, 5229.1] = 48.52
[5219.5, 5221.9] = 52.41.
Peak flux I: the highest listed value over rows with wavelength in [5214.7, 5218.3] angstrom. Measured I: 57.54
